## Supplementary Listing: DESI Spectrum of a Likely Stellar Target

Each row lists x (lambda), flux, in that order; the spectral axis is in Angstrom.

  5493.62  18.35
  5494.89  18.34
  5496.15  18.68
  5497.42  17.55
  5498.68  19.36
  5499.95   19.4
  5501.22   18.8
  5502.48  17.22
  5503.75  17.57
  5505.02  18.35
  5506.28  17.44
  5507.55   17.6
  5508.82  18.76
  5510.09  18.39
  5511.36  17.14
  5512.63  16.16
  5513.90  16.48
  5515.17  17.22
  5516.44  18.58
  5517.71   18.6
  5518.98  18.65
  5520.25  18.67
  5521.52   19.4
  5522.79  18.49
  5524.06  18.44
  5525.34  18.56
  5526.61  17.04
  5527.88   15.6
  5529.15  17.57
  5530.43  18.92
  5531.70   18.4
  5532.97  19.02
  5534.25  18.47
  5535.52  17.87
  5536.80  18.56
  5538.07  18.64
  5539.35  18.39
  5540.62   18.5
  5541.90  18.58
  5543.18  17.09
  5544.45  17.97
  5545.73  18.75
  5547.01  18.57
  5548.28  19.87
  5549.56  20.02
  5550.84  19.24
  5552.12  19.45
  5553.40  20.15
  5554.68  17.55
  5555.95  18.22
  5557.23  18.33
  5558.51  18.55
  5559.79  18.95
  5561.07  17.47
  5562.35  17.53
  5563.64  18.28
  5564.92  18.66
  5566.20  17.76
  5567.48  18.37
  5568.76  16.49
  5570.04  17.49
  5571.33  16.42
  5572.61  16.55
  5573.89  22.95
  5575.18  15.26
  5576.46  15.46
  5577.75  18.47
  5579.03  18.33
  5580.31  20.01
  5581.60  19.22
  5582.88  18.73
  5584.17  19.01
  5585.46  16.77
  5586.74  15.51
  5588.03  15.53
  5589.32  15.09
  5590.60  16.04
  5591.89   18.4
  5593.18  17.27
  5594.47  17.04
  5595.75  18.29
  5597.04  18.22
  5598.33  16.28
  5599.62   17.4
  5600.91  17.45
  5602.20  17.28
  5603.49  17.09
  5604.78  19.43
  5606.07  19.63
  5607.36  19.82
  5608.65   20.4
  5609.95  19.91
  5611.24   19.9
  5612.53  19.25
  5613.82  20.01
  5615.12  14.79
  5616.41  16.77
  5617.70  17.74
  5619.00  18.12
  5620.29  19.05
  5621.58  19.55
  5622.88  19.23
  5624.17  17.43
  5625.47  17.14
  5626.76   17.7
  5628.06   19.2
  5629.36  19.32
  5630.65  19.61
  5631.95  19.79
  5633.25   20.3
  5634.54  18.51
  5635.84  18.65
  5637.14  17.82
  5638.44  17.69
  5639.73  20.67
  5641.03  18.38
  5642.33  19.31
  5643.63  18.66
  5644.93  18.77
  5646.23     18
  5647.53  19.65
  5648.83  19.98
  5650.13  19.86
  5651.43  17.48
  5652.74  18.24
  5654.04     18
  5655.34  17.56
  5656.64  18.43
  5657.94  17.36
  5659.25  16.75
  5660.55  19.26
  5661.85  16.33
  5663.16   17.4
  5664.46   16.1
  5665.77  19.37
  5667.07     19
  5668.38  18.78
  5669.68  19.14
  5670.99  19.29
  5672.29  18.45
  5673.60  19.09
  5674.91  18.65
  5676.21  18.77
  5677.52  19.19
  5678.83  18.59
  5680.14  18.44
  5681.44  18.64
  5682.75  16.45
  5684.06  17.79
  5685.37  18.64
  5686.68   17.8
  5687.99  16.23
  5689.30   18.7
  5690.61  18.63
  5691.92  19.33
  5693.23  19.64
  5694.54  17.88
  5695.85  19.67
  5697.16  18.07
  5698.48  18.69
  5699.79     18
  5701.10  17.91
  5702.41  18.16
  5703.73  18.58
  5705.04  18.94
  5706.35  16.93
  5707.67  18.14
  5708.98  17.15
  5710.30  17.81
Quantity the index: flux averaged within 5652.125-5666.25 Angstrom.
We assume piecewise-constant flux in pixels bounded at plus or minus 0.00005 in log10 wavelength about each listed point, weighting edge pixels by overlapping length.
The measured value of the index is 17.7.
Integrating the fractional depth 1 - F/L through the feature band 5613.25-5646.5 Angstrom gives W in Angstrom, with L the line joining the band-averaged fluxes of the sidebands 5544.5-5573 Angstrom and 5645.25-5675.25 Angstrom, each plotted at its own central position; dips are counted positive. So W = -0.4 Angstrom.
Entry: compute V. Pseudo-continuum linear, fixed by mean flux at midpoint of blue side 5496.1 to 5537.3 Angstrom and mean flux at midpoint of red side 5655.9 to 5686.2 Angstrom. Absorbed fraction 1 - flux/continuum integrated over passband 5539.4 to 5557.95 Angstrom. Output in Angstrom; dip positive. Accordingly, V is -0.62 Angstrom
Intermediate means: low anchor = 18.1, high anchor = 18.3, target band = 18.7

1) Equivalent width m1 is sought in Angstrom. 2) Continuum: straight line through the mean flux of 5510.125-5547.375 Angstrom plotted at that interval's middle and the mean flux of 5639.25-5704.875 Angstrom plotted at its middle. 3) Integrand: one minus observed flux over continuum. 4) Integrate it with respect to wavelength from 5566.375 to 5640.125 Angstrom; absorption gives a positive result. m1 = 0.55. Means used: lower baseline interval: 18.1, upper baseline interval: 18.4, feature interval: 18.1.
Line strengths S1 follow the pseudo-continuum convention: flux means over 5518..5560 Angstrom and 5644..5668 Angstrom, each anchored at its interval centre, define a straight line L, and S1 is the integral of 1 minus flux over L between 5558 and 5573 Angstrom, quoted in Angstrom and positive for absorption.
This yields 0.6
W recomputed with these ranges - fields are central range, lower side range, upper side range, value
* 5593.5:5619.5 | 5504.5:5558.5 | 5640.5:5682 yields 0.2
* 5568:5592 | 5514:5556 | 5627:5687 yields 1.3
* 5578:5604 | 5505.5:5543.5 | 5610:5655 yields 1.4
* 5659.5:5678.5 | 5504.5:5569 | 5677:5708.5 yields -0.2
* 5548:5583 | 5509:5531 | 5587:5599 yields -2.2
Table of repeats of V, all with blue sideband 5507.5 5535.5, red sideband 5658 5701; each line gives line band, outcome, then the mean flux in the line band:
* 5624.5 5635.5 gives -0.4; 18.9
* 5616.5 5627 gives 0.0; 18.2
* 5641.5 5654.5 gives -0.4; 18.8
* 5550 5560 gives -0.4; 18.8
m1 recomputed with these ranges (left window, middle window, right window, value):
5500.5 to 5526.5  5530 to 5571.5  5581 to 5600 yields -1.8 Angstrom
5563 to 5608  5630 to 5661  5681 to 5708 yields -1.2 Angstrom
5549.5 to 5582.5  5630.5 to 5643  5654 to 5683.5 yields -0.6 Angstrom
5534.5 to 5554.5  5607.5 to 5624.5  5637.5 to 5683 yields -0.1 Angstrom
